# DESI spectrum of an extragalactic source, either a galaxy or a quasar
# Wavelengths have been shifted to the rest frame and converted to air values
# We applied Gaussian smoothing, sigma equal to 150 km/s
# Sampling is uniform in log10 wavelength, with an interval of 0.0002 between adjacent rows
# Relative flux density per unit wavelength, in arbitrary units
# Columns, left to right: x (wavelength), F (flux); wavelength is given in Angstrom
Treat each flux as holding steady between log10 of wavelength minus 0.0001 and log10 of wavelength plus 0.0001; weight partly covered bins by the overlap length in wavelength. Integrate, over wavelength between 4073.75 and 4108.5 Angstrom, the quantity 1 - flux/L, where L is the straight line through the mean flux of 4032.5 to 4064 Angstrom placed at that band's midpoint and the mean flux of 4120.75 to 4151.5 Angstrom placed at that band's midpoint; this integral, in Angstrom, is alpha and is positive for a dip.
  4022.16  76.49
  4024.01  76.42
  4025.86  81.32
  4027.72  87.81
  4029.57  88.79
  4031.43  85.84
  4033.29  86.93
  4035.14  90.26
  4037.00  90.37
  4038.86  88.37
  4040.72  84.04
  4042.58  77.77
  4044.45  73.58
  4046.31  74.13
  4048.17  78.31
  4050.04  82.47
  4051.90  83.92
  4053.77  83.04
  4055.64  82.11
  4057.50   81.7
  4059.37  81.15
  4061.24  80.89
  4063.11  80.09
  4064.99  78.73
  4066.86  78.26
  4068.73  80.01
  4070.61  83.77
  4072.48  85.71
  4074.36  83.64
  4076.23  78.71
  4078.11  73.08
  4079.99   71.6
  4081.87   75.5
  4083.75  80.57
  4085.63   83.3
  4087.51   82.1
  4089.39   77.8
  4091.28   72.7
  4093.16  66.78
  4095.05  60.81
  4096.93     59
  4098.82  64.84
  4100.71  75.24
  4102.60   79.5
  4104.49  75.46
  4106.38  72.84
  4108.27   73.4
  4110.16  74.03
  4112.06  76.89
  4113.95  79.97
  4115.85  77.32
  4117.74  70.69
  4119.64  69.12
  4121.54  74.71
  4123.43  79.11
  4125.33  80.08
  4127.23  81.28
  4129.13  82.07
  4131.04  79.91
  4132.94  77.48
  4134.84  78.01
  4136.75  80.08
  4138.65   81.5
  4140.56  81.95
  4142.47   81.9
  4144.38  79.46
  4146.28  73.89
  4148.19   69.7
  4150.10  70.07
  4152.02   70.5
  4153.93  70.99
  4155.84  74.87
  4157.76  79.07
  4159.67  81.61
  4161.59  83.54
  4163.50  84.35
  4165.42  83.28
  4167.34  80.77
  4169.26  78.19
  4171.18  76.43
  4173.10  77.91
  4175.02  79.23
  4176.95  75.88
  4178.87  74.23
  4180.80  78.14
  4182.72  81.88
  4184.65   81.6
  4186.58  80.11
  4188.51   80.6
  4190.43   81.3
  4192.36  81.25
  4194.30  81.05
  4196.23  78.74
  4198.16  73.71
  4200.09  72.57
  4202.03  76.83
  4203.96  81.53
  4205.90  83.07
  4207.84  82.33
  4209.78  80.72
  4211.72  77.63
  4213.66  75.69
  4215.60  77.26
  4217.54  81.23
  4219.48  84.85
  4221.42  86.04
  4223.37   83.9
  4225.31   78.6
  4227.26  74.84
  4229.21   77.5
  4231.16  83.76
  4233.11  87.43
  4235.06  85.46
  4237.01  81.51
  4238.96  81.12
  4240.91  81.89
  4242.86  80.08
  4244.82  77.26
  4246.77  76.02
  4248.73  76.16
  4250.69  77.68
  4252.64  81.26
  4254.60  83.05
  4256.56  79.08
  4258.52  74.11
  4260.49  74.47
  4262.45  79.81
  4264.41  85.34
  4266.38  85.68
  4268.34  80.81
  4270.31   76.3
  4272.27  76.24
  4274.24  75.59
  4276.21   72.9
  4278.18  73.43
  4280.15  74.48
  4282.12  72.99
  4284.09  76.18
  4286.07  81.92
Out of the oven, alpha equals 2.73 Angstrom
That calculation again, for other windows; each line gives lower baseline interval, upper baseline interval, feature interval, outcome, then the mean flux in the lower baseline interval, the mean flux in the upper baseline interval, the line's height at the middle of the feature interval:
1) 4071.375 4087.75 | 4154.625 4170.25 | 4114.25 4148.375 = 0.9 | 79.3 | 80.6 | 80.1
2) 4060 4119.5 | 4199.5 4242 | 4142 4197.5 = 0.4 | 75.8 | 80.8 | 78.9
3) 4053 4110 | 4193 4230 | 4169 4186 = 0.1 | 76.7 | 79.4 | 78.7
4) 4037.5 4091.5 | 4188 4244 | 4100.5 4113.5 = 0.8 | 80.1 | 80.4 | 80.2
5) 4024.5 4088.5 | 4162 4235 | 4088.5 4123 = 3.7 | 81.7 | 79.9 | 81.1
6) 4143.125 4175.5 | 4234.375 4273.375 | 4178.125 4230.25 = -0.8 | 77.3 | 79.6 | 78.4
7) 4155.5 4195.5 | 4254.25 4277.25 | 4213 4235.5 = -0.6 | 79.8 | 78.5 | 79.1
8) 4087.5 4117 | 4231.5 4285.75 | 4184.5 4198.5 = -0.7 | 72.7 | 78.8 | 76.2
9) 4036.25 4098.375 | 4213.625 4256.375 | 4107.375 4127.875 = 0.8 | 78.4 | 80.7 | 79.1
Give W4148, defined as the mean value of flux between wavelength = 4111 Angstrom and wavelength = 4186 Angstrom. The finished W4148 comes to 77.9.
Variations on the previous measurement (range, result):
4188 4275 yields 79.8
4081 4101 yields 72.5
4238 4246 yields 80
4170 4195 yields 79.2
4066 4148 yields 76.5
